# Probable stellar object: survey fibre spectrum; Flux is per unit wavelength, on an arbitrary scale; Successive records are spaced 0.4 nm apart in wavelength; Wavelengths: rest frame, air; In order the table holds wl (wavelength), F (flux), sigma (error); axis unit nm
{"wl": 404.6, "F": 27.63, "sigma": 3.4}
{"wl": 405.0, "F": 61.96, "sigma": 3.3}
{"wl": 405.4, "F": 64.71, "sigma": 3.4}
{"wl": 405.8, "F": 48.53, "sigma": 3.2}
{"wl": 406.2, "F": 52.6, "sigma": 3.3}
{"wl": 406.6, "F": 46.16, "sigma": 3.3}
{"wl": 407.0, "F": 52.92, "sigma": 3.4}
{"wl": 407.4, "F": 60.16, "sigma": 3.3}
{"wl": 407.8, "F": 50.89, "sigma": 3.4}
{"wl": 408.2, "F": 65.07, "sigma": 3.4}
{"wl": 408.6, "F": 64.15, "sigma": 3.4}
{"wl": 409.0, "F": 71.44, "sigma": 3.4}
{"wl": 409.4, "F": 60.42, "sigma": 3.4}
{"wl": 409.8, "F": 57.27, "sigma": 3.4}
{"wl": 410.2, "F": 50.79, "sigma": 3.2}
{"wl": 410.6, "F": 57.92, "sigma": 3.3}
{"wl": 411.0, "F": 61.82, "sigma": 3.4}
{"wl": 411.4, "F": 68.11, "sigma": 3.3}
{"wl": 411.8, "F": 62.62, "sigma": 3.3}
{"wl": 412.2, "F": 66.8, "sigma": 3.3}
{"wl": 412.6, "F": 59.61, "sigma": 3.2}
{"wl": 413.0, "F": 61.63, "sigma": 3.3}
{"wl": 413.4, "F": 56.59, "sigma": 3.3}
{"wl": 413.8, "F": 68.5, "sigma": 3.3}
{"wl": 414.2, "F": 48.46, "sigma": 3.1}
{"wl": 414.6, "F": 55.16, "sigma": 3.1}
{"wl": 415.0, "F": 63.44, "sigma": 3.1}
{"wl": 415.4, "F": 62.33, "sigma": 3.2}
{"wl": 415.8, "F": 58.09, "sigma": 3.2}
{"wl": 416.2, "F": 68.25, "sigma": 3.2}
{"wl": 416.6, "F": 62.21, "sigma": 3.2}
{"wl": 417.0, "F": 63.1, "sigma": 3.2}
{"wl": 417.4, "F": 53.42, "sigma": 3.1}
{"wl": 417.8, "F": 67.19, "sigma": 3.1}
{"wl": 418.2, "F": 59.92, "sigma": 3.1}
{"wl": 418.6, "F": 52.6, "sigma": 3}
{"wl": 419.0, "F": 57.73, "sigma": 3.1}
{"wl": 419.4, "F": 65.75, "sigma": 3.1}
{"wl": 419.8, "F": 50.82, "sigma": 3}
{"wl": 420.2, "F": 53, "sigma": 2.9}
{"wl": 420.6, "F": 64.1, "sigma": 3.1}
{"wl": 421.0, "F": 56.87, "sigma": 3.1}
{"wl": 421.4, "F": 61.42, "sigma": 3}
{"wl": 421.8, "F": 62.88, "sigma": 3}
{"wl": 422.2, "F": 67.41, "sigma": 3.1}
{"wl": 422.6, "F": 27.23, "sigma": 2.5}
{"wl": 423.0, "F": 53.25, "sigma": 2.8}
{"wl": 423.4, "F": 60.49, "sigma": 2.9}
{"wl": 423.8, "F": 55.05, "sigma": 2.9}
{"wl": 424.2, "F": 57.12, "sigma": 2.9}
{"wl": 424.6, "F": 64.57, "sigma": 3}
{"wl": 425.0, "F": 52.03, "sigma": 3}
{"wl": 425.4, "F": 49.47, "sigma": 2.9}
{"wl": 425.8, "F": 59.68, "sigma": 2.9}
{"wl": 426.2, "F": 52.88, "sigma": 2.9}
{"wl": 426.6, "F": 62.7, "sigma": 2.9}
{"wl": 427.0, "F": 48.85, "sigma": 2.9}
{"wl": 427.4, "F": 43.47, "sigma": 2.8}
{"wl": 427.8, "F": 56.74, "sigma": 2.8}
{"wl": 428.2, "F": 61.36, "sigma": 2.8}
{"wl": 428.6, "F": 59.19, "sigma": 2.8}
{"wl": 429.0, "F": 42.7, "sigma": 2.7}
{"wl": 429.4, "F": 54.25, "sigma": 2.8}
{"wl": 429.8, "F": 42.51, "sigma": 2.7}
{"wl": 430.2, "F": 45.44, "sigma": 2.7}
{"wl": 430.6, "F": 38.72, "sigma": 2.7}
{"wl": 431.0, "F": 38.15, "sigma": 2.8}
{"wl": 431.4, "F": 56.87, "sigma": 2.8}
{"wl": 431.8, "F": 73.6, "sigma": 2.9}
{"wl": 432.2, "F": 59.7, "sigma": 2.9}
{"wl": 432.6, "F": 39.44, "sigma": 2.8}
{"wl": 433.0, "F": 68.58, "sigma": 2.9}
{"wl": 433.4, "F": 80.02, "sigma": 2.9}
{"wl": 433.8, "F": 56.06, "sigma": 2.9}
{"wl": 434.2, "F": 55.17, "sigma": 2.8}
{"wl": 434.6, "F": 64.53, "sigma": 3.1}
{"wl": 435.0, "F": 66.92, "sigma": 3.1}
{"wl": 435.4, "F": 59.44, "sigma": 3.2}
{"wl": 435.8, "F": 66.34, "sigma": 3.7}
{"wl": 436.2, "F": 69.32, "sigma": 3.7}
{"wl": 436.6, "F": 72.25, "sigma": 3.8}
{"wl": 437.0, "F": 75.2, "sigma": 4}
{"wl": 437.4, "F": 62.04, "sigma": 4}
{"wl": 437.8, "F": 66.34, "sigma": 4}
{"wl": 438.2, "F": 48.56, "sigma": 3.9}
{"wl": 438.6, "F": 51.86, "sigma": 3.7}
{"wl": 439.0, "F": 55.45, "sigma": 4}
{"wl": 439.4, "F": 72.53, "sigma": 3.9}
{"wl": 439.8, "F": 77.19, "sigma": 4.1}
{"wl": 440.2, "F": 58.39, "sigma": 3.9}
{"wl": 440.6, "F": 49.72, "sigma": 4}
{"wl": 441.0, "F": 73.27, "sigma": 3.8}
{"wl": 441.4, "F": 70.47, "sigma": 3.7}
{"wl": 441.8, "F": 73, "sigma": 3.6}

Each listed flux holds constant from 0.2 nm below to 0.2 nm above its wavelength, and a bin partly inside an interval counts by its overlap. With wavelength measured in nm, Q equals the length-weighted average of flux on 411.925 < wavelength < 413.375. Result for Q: 61.9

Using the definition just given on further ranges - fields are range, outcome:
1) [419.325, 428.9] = 55.8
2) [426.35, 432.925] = 51.8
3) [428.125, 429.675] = 53.2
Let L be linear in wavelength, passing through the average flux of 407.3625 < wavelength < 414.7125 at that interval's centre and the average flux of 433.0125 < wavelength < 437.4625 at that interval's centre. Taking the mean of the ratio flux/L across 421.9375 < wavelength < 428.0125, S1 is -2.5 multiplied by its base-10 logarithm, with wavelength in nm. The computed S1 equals 0.18 mag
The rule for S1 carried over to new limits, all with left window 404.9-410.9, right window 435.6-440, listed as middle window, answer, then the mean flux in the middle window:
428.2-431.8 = 0.27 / 49.5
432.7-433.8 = -0.06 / 67.8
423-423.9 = 0.08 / 57.1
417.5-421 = 0.03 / 58.6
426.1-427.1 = 0.12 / 55.6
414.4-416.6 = -0.03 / 61.5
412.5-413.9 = -0.04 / 61.2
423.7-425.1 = 0.07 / 57.7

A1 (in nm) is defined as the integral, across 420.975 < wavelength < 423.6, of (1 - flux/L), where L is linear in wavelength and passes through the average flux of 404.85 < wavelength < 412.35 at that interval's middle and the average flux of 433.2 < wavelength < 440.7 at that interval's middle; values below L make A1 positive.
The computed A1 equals 0.247 nm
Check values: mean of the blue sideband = 59.1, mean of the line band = 55.6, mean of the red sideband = 63.7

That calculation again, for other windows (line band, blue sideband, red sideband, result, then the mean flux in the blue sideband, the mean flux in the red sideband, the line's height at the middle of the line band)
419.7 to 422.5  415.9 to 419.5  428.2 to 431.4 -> -0.08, 60.9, 47.5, 57.1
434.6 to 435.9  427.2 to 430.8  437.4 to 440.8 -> -0.19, 49.4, 60.1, 56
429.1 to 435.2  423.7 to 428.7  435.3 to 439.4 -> 0.41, 55.6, 63.2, 59.7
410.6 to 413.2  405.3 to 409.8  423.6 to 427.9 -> -0.27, 57.7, 54.7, 57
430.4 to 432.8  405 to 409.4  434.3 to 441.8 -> 0.46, 58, 64.5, 63.2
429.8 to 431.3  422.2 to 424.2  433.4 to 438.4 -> 0.43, 51.7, 64.2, 58.9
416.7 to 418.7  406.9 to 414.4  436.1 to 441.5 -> 0.05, 60.4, 64.3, 61.3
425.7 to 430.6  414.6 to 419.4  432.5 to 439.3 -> 0.80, 60.7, 62.7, 61.9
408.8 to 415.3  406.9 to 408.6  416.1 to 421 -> -0.21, 58.3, 59.5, 58.8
